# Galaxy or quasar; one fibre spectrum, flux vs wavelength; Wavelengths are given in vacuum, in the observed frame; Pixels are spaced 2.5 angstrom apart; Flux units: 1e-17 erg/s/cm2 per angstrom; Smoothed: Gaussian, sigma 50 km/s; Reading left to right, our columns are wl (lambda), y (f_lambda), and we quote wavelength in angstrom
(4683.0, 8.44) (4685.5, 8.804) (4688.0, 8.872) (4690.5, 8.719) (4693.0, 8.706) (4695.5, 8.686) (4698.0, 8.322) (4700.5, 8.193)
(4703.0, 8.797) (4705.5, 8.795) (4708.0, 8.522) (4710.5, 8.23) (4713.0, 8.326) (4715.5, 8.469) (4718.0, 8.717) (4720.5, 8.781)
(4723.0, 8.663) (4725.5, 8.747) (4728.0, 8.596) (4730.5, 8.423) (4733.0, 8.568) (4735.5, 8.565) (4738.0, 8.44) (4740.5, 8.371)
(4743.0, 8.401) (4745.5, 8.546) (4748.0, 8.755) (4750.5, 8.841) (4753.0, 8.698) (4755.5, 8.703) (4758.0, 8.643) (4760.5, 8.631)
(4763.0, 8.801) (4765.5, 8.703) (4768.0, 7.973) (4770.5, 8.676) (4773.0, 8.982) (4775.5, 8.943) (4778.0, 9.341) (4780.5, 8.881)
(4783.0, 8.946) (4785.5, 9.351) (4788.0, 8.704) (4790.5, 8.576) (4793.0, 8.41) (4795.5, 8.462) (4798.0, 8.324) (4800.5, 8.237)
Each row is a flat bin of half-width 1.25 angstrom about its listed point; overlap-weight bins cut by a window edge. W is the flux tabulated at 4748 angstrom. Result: 8.755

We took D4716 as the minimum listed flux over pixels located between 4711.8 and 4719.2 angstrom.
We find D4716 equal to 8.326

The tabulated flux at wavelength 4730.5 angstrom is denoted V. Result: 8.423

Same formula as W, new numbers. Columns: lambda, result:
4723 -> 8.663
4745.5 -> 8.546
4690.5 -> 8.719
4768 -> 7.973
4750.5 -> 8.841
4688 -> 8.872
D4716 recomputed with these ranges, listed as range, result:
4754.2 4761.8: 8.631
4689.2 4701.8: 8.193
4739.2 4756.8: 8.371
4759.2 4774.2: 7.973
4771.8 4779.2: 8.943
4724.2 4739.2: 8.423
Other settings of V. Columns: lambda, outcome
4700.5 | 8.193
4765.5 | 8.703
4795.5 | 8.462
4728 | 8.596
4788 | 8.704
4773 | 8.982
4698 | 8.322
